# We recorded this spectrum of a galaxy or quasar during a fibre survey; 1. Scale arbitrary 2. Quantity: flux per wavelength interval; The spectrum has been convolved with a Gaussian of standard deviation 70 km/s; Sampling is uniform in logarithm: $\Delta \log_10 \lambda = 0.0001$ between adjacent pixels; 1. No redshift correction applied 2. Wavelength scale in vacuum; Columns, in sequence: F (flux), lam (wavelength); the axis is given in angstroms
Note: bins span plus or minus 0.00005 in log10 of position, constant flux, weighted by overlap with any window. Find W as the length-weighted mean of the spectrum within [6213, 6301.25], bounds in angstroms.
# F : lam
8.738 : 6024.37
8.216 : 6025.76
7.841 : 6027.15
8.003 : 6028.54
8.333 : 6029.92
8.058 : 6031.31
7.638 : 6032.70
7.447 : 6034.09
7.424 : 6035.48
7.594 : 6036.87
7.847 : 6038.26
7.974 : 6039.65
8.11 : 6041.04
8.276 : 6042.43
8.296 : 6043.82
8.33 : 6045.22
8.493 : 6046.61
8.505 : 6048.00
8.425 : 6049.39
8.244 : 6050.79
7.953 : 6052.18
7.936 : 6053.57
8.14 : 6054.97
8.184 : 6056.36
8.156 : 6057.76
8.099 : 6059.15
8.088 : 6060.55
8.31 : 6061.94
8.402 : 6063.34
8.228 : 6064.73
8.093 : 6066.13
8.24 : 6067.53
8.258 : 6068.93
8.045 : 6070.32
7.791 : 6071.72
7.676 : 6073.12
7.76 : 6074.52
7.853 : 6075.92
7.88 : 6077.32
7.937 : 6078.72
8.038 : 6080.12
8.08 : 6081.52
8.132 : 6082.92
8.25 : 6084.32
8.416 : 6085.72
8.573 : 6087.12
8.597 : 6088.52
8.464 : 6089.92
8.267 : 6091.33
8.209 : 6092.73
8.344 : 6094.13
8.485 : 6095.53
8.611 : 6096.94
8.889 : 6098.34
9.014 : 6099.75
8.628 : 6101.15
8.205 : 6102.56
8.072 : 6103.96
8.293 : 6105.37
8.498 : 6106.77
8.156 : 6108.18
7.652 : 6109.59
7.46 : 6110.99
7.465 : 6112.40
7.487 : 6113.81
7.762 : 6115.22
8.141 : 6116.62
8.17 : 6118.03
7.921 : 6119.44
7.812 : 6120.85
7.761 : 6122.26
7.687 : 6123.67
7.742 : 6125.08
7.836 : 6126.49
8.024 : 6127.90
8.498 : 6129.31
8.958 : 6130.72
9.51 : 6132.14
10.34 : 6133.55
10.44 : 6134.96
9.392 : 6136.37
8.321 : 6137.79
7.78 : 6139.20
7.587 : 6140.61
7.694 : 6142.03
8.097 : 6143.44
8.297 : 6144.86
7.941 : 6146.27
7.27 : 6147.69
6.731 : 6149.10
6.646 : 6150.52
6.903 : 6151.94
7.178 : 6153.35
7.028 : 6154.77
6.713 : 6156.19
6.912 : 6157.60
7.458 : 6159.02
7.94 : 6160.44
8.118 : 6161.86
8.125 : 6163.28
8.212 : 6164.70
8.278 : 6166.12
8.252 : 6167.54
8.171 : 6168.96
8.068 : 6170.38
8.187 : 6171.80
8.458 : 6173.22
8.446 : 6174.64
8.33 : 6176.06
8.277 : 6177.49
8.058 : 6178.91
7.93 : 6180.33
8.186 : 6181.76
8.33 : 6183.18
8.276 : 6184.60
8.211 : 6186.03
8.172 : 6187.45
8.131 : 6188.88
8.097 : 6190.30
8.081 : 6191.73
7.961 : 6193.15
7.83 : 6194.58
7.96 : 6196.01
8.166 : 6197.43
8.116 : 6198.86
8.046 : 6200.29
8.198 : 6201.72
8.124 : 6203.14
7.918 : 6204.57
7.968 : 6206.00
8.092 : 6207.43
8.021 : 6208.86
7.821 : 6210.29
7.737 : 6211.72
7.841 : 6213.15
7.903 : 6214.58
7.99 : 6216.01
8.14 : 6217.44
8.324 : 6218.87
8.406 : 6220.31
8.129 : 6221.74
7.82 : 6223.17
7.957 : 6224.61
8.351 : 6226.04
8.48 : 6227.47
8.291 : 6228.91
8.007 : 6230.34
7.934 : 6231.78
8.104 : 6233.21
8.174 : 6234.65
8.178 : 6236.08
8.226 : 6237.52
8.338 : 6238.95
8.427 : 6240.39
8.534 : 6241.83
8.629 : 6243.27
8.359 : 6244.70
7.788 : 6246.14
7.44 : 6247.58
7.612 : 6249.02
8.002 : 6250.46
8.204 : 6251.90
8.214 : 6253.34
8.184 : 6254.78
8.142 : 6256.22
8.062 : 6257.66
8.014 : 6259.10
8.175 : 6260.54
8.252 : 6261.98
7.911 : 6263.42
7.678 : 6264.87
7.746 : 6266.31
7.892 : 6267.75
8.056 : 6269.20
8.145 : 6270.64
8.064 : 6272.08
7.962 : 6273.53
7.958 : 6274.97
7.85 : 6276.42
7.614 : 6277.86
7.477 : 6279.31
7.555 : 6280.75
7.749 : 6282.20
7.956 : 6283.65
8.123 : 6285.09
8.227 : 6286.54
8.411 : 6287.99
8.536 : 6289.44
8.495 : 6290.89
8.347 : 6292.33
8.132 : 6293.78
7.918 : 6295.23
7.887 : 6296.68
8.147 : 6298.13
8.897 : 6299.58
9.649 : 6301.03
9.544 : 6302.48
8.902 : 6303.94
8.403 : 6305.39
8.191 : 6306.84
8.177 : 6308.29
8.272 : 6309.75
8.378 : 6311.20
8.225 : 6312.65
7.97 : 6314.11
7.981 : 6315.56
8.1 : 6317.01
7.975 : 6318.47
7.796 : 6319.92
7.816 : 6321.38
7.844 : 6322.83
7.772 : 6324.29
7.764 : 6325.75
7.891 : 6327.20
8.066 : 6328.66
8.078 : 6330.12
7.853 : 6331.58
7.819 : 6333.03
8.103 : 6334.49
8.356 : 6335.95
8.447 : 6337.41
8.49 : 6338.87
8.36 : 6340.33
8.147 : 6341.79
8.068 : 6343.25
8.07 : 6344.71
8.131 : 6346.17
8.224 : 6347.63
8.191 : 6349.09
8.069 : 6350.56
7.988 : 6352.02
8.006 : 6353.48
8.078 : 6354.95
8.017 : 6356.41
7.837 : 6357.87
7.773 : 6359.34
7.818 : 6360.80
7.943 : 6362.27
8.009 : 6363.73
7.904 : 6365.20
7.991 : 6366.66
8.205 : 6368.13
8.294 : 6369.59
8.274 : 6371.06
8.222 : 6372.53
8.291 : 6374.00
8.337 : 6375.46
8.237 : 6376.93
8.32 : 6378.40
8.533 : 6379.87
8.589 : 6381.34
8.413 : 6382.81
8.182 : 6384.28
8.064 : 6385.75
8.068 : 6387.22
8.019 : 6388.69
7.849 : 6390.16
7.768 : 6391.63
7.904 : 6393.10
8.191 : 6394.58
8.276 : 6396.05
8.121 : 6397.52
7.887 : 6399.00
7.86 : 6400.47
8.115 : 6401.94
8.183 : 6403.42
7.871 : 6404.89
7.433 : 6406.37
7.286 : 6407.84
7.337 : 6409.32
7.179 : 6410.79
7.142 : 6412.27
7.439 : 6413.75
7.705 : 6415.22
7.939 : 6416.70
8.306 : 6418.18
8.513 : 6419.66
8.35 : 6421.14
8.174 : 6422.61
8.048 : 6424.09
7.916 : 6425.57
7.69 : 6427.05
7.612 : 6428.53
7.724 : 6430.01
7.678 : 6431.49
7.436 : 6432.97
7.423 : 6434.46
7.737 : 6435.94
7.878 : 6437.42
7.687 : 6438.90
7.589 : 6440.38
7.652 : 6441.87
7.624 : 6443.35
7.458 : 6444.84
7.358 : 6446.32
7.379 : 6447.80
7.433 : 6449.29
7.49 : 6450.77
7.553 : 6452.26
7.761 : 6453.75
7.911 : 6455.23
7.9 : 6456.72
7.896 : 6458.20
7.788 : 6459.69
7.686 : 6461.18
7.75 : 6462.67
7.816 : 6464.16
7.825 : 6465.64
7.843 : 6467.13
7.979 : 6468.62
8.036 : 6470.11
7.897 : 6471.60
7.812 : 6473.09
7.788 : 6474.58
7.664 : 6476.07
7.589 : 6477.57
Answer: 8.11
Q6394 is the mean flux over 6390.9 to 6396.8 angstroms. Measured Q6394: 8.03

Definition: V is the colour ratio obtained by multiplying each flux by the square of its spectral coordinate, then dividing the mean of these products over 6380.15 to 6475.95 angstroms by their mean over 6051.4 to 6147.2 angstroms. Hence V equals 1.1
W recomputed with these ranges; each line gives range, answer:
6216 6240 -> 8.18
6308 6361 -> 8.05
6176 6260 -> 8.1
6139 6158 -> 7.34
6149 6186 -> 7.84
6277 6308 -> 8.29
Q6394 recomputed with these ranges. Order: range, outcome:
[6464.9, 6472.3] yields 7.92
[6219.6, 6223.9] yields 8.11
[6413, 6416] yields 7.58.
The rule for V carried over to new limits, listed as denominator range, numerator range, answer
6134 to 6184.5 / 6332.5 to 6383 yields 1.09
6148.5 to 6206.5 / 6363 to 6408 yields 1.09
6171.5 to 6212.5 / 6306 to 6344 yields 1.04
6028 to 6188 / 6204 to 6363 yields 1.06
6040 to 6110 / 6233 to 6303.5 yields 1.05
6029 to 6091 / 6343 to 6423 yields 1.10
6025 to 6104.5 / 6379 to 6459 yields 1.07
